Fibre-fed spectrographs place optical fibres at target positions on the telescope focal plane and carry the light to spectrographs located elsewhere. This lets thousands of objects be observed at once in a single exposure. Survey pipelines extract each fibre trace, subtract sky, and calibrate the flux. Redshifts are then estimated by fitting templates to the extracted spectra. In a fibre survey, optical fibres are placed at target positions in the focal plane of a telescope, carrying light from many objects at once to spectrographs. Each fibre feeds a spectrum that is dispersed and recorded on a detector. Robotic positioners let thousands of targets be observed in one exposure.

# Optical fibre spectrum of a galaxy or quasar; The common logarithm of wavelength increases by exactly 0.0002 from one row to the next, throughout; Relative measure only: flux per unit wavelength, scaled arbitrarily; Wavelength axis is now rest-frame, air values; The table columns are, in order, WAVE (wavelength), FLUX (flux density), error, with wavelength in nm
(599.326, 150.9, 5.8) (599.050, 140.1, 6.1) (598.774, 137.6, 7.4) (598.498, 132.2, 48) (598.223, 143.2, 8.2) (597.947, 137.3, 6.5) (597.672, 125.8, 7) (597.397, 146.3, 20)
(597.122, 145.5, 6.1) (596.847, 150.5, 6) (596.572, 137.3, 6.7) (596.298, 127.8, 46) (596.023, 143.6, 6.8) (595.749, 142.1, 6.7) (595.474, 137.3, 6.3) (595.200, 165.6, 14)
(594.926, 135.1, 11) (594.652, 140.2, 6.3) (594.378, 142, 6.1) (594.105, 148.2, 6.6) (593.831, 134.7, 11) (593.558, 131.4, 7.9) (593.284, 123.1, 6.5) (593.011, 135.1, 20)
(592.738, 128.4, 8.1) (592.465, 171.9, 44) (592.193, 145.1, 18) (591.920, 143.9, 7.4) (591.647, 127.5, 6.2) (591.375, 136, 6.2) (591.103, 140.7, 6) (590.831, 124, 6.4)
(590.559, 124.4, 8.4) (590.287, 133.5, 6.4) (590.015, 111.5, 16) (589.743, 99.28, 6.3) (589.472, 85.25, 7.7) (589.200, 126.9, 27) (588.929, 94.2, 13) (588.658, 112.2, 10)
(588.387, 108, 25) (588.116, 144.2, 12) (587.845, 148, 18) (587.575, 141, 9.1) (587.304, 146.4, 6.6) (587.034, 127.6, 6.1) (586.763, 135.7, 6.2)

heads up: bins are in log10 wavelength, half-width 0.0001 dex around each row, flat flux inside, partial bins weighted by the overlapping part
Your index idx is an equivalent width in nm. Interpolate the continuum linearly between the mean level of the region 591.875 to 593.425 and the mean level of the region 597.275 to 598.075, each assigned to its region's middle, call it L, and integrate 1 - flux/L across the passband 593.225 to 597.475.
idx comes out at -0.07 nm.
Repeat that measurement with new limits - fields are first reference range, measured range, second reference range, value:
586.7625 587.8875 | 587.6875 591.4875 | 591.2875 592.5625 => 0.571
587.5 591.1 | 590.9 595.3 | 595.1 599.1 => -0.345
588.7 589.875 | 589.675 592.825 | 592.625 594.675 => -0.419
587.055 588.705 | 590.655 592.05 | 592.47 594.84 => 0.020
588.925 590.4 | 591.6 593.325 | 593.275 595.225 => -0.177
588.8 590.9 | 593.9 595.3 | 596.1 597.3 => -0.141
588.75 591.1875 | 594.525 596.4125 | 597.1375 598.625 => -0.160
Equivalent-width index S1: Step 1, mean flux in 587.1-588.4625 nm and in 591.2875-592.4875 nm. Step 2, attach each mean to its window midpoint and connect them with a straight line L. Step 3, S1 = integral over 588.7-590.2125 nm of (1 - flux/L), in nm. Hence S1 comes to 0.38 nm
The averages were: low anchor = 138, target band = 105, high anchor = 143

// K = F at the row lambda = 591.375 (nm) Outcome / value 136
